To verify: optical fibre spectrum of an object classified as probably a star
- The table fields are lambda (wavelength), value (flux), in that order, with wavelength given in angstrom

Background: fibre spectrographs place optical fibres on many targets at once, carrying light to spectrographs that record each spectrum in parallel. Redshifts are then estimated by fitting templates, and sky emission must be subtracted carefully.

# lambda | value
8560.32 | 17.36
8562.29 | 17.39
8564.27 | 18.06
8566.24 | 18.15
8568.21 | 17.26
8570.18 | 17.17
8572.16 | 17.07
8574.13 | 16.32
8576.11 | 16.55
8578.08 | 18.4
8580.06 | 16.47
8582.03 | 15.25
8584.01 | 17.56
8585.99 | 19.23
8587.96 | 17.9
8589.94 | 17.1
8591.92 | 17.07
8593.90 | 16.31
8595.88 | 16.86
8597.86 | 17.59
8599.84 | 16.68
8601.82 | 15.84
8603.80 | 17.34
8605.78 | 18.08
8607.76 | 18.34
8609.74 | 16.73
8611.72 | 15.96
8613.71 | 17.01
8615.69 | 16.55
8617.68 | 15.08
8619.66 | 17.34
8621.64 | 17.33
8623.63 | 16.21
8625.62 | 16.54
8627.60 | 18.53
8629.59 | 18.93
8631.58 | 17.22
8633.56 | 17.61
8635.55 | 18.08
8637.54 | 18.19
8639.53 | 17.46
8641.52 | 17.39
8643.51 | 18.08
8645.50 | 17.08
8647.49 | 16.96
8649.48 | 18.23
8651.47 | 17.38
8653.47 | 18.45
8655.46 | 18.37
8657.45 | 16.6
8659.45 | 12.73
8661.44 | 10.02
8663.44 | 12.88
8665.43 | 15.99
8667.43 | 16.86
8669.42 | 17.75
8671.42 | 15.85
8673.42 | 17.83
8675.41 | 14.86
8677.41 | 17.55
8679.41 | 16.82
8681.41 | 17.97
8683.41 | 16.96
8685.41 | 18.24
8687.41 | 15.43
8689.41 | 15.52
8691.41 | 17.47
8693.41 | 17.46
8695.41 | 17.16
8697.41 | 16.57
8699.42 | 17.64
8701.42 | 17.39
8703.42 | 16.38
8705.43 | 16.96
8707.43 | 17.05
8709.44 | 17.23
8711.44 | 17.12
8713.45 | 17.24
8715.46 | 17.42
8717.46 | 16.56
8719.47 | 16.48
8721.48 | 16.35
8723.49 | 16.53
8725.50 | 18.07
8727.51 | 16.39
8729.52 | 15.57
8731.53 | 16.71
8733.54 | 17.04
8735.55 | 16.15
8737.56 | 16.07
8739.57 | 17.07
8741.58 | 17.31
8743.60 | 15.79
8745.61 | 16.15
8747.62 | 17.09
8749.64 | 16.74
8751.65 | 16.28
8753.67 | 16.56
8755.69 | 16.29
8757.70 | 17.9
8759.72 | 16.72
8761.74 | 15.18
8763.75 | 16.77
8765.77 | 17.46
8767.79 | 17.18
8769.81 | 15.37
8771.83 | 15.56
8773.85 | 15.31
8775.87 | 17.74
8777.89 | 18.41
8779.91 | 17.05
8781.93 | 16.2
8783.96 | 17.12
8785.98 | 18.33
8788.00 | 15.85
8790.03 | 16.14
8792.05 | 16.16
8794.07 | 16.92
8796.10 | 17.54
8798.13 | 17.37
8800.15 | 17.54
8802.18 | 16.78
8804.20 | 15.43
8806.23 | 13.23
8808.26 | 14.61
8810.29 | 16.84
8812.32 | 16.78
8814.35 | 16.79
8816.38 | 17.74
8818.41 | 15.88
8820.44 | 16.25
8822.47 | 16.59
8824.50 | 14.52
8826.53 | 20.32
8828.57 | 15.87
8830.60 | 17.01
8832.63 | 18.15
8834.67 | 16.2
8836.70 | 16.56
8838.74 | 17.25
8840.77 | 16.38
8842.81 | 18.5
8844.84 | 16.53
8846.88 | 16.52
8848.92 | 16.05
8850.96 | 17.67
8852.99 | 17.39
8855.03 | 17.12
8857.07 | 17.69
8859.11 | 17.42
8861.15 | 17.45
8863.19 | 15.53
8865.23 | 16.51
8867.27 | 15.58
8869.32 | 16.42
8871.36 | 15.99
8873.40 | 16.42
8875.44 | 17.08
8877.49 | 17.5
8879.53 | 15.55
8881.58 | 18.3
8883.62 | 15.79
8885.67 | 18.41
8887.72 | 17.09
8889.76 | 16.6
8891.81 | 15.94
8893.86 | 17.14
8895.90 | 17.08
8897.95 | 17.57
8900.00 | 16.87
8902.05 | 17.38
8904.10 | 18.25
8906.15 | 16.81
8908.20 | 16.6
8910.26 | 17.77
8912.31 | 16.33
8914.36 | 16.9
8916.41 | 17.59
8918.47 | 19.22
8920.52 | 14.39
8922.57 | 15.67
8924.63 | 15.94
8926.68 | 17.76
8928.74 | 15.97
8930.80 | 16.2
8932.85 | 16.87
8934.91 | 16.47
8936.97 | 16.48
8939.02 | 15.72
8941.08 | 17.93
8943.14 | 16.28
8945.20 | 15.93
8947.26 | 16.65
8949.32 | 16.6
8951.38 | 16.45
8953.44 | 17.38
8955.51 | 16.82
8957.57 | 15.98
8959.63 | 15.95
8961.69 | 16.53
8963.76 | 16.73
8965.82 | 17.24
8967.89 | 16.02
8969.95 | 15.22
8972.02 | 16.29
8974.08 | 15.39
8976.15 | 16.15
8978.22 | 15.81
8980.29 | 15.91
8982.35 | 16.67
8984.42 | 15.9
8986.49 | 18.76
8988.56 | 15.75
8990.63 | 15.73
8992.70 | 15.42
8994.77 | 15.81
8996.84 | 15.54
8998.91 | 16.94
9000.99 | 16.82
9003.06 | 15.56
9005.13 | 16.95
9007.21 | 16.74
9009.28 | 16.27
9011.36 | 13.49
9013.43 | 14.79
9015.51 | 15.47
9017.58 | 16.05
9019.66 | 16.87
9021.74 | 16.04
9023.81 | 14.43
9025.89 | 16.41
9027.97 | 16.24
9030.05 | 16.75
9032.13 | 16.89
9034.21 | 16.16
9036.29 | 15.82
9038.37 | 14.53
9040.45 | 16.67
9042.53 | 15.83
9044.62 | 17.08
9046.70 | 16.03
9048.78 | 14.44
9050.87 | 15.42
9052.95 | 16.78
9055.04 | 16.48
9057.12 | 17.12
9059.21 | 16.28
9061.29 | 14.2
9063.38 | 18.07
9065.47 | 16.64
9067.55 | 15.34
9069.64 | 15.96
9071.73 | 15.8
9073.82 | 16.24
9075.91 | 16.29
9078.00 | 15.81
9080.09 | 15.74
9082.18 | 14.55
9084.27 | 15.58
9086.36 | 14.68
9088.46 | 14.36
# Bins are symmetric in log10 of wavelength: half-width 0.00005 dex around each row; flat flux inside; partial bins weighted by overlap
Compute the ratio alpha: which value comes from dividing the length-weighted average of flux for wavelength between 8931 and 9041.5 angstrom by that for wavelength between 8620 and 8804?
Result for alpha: 0.96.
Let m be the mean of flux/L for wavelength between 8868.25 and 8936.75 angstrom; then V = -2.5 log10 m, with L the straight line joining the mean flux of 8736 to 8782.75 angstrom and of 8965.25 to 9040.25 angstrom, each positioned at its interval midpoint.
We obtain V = -0.04 mag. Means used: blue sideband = 16.6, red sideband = 16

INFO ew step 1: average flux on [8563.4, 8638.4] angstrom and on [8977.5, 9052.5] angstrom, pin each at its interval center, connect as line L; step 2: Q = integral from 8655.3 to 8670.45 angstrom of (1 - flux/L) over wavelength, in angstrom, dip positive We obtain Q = 1.8 angstrom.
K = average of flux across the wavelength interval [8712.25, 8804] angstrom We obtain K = 16.7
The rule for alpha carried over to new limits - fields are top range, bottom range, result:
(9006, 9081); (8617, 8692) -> 0.95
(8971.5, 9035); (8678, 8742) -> 0.95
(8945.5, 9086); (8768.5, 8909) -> 0.96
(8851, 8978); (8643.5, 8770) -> 1.00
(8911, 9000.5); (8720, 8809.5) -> 0.99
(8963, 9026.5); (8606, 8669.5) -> 0.95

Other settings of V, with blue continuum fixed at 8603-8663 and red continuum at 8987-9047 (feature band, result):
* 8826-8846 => -0.05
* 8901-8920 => -0.07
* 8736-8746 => 0.01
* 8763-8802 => -0.02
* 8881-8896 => -0.05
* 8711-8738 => 0.00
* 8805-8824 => 0.03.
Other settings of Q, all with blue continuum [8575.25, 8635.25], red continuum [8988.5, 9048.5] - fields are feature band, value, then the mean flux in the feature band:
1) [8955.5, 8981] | -0.06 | 16.1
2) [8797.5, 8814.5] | 0.48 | 16.1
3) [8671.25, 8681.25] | 0.10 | 16.8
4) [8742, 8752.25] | 0.16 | 16.5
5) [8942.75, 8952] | -0.13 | 16.4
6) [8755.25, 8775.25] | 0.33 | 16.4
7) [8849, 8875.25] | -0.56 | 16.8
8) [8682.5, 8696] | 0.01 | 16.9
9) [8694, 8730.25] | -0.18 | 16.9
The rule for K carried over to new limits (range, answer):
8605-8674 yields 16.8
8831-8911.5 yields 16.9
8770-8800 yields 16.8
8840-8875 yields 16.8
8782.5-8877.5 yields 16.7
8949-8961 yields 16.5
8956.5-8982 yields 16.1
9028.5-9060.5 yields 16.1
